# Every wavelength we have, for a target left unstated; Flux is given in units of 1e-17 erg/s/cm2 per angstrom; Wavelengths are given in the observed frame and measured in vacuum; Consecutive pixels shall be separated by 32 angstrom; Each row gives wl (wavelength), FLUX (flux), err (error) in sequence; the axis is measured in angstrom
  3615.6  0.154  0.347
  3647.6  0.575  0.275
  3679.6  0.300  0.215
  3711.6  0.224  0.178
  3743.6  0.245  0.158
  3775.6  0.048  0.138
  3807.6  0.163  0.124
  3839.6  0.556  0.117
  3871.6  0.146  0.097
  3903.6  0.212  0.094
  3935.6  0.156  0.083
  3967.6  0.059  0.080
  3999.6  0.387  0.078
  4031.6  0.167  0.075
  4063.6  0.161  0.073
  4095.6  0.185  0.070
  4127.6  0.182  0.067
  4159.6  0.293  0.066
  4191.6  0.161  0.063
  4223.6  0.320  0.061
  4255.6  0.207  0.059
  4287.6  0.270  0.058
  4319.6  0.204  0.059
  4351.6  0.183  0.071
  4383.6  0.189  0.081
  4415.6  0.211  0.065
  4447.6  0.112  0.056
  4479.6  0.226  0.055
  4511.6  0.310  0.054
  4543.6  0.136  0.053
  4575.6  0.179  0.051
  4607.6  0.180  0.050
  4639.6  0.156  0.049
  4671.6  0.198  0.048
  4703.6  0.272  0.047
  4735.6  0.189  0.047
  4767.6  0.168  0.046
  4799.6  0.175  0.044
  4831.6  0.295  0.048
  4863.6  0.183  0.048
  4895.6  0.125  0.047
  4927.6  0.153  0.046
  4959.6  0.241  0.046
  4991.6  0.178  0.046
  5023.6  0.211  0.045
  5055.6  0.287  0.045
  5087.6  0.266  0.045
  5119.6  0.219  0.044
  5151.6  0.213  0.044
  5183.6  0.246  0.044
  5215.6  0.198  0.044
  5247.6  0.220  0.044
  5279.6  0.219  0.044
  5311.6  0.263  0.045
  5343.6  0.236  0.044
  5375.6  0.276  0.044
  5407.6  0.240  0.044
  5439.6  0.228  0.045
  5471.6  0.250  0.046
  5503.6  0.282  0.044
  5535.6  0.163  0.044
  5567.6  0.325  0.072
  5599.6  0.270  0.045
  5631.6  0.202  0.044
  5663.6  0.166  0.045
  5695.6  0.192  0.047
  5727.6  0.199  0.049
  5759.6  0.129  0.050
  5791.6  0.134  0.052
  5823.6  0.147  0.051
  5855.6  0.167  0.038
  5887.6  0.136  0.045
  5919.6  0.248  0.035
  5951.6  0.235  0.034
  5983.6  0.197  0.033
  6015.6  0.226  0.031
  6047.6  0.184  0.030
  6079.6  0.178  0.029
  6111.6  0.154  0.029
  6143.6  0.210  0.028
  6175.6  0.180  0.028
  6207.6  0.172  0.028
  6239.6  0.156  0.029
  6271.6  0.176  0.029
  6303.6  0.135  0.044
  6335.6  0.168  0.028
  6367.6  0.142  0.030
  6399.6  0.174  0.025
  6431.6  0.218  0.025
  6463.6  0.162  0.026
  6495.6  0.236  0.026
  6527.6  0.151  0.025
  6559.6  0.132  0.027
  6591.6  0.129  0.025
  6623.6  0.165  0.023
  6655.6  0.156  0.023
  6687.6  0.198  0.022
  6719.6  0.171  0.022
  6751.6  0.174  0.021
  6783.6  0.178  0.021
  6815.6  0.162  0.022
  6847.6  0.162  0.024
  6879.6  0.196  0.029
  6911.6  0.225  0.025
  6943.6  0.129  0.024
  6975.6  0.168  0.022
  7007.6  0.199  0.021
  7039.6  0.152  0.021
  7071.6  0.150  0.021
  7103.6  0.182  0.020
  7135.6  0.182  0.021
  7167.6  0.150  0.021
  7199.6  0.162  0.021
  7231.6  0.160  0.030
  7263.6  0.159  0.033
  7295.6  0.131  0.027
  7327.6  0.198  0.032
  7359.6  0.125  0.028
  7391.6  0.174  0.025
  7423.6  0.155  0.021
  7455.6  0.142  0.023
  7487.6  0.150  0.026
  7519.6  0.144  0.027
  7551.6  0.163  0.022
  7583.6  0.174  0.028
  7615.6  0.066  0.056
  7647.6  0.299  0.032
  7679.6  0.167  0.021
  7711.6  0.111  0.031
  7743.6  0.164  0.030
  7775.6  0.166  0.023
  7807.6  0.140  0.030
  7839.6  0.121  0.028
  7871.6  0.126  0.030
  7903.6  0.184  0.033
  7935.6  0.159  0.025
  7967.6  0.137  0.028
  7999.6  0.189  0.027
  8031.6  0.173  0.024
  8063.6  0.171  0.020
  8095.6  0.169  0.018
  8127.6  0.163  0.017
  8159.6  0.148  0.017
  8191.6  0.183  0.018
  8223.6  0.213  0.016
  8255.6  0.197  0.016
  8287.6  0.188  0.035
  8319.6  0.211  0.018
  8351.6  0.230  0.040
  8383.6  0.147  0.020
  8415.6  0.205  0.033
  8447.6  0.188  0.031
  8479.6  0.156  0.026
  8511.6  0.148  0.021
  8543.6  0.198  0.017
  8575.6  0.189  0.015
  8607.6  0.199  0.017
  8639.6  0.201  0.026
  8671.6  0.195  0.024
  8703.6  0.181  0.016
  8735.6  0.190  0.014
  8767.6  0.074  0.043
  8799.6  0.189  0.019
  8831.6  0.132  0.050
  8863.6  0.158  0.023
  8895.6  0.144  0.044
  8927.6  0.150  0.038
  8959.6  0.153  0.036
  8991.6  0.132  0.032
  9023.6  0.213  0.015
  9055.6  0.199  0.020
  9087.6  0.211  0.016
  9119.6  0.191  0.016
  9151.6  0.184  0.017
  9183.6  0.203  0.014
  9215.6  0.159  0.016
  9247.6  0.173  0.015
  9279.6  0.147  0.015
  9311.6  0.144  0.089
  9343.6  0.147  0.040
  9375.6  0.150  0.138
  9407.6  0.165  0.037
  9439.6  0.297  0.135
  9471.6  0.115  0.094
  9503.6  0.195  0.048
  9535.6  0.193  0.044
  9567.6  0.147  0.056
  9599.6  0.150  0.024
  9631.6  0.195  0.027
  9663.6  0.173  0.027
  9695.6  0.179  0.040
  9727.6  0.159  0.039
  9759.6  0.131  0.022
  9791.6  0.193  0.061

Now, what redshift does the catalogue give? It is 1.05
